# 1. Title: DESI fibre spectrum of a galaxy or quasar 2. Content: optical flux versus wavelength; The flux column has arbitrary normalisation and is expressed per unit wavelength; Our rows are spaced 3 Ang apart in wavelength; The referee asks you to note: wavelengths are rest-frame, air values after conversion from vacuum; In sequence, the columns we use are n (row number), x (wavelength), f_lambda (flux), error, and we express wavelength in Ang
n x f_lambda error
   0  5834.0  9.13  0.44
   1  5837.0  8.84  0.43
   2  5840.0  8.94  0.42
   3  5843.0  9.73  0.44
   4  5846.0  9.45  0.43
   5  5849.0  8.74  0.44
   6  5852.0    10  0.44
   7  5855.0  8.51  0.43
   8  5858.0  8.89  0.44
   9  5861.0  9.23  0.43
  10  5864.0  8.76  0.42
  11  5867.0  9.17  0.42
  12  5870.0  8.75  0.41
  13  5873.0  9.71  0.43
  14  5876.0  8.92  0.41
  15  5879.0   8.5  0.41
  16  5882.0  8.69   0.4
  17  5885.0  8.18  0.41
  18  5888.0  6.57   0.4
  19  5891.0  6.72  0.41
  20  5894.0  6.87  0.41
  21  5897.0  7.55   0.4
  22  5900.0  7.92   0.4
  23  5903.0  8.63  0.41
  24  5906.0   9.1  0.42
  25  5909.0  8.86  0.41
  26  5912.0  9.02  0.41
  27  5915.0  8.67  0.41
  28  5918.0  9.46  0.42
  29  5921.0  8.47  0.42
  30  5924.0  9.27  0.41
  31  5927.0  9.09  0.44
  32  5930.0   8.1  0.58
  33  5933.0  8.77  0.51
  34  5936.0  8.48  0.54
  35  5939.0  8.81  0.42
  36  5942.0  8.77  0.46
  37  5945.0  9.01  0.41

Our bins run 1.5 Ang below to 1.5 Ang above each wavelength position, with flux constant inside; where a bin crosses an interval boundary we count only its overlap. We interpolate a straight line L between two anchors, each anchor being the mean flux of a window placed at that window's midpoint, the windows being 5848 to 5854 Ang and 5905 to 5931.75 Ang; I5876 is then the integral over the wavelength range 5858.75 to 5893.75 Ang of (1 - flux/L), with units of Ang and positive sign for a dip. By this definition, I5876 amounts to 2.9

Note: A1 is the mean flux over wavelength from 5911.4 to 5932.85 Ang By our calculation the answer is 8.86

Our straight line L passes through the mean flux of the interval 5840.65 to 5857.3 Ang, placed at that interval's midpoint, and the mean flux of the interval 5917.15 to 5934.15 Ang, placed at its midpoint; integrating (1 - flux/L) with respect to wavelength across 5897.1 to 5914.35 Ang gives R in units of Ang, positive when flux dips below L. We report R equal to 0.6 Ang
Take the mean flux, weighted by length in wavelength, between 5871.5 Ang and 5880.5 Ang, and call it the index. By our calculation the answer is 9.04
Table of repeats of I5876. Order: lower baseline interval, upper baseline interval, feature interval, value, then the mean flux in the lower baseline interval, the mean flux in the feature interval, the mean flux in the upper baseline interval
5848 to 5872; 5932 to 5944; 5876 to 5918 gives 3.32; 9.03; 8.18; 8.72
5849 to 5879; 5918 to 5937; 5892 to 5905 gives 1.67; 9.06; 7.76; 8.76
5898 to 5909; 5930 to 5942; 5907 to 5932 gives -0.83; 8.55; 8.87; 8.62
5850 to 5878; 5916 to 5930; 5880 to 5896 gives 2.81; 9.09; 7.44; 8.95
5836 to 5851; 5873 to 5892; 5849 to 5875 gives -1.31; 9.18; 9.1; 8.1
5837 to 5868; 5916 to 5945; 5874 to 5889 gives 1.22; 9.13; 8.28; 8.81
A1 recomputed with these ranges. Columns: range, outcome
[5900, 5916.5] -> 8.77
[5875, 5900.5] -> 7.74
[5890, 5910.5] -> 7.98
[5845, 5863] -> 9.12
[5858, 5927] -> 8.52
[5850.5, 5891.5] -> 8.66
